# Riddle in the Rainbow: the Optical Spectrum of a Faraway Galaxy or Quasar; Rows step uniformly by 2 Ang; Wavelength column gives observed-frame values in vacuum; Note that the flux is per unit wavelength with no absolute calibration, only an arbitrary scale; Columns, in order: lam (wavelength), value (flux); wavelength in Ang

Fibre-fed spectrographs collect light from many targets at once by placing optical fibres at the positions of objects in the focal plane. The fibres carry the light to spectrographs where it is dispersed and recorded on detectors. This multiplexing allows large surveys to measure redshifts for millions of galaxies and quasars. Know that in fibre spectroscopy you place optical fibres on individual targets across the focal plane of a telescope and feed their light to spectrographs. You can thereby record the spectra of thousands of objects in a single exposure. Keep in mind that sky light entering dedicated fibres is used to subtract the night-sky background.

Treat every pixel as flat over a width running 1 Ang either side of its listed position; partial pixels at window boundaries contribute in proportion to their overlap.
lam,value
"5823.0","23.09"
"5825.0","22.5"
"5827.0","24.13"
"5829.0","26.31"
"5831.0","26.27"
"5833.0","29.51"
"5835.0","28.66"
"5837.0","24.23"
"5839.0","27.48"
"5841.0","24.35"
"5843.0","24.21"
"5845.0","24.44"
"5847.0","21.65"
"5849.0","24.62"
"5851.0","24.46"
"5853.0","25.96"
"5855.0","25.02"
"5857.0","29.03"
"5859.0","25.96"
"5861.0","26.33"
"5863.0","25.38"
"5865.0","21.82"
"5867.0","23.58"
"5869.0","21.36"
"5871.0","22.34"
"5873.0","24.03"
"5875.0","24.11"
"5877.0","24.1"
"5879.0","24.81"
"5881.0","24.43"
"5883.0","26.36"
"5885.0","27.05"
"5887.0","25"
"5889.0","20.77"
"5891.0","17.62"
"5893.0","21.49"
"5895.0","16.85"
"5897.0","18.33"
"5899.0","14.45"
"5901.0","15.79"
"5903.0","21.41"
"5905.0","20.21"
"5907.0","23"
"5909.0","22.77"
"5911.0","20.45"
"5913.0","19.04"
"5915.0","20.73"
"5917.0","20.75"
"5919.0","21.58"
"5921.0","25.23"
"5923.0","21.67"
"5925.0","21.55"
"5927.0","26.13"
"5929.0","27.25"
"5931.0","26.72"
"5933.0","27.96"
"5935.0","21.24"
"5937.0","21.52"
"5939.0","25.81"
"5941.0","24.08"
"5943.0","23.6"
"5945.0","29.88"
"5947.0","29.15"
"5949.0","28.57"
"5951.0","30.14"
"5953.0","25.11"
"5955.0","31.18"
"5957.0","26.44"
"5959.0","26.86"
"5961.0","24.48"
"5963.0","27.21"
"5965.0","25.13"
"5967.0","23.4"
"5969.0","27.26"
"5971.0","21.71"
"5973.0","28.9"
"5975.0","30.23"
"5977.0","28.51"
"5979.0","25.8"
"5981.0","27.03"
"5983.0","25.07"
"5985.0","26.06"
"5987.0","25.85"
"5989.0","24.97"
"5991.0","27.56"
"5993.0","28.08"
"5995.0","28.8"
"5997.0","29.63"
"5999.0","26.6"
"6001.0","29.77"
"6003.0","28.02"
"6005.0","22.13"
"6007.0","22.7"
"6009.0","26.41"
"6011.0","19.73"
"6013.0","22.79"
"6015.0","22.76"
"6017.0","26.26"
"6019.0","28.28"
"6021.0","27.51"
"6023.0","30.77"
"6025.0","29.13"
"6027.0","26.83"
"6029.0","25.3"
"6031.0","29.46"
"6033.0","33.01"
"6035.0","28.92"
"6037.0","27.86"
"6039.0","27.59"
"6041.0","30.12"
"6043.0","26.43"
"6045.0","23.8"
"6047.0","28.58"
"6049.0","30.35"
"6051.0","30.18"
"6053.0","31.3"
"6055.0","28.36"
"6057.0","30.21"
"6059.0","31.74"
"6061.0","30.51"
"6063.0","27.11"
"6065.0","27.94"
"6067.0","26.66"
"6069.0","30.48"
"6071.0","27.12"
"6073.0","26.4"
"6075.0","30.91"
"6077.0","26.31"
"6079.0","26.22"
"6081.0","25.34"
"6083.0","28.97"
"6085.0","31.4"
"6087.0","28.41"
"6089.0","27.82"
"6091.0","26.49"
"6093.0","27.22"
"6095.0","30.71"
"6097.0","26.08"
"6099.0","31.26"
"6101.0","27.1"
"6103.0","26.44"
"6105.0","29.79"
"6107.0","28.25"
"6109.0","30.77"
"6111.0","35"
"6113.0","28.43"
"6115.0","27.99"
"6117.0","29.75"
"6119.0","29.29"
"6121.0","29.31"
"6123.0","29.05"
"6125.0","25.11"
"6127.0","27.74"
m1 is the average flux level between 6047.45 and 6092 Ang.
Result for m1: 28.6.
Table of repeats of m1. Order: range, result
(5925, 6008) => 26.4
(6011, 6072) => 28.1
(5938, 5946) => 25.8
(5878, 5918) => 21.1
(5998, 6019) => 24.9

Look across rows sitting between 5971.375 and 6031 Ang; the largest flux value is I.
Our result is 30.77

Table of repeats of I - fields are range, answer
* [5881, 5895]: 27.05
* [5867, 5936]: 27.96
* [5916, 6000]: 31.18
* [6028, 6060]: 33.01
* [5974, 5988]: 30.23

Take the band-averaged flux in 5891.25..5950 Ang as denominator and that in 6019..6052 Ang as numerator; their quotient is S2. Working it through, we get 1.3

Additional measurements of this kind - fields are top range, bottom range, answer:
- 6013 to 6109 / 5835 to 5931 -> 1.23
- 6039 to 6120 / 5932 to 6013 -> 1.09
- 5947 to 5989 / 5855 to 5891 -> 1.10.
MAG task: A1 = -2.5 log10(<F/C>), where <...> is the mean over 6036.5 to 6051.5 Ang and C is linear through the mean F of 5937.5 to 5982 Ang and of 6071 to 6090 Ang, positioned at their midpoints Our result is -0.02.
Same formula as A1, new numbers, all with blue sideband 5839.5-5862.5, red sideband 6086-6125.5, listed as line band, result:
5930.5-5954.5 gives 0.01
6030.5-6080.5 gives -0.02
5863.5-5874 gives 0.12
